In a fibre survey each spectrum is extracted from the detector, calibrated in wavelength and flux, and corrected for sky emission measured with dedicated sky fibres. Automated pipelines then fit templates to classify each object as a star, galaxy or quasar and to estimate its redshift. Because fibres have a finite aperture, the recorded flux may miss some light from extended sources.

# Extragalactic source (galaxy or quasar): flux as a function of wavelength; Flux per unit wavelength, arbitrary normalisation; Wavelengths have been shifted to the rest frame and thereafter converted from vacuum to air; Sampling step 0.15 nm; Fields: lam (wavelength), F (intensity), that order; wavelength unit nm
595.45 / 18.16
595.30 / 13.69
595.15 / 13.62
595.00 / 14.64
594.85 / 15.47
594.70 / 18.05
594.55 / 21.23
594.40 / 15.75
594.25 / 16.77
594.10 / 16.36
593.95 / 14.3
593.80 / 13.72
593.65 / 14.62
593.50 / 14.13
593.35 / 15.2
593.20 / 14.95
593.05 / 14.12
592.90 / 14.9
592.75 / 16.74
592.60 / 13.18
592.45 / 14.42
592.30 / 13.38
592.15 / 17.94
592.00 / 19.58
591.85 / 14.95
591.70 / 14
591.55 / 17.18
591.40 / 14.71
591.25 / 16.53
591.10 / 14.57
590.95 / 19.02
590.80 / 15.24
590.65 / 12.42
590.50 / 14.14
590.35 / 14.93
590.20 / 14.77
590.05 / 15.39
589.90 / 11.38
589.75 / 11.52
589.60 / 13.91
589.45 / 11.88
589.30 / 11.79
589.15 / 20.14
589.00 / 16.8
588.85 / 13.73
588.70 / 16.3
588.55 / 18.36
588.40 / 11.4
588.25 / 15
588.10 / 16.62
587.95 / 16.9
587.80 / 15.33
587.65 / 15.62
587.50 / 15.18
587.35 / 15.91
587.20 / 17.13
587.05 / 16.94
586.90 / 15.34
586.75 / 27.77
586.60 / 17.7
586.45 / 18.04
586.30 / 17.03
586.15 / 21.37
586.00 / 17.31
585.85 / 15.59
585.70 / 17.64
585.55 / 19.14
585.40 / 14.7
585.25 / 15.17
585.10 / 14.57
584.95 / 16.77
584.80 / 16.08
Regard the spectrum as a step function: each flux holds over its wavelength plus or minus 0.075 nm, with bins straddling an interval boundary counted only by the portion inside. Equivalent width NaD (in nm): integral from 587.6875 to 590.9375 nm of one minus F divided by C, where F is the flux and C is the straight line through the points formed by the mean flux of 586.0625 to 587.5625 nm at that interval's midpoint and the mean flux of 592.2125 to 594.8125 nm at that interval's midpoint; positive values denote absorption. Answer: 0.46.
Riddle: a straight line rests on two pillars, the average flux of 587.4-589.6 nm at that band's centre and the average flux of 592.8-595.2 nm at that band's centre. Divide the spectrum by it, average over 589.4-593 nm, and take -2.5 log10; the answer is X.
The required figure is 0.04 mag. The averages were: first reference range 15.3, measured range 14.9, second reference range 15.5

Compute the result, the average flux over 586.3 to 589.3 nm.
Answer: 16.7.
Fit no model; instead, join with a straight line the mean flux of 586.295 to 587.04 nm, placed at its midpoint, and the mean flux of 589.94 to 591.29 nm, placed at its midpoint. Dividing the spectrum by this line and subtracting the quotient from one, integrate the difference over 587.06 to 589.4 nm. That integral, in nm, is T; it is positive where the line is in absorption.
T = 0.24 nm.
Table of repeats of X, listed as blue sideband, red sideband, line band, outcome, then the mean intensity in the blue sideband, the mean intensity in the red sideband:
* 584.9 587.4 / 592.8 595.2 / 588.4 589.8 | 0.14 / 17.6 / 15.5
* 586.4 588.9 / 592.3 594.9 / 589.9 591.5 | 0.07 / 16.7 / 15.5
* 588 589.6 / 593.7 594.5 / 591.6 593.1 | 0.00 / 15.2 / 15.5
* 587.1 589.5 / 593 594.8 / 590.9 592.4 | -0.03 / 15.6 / 15.8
